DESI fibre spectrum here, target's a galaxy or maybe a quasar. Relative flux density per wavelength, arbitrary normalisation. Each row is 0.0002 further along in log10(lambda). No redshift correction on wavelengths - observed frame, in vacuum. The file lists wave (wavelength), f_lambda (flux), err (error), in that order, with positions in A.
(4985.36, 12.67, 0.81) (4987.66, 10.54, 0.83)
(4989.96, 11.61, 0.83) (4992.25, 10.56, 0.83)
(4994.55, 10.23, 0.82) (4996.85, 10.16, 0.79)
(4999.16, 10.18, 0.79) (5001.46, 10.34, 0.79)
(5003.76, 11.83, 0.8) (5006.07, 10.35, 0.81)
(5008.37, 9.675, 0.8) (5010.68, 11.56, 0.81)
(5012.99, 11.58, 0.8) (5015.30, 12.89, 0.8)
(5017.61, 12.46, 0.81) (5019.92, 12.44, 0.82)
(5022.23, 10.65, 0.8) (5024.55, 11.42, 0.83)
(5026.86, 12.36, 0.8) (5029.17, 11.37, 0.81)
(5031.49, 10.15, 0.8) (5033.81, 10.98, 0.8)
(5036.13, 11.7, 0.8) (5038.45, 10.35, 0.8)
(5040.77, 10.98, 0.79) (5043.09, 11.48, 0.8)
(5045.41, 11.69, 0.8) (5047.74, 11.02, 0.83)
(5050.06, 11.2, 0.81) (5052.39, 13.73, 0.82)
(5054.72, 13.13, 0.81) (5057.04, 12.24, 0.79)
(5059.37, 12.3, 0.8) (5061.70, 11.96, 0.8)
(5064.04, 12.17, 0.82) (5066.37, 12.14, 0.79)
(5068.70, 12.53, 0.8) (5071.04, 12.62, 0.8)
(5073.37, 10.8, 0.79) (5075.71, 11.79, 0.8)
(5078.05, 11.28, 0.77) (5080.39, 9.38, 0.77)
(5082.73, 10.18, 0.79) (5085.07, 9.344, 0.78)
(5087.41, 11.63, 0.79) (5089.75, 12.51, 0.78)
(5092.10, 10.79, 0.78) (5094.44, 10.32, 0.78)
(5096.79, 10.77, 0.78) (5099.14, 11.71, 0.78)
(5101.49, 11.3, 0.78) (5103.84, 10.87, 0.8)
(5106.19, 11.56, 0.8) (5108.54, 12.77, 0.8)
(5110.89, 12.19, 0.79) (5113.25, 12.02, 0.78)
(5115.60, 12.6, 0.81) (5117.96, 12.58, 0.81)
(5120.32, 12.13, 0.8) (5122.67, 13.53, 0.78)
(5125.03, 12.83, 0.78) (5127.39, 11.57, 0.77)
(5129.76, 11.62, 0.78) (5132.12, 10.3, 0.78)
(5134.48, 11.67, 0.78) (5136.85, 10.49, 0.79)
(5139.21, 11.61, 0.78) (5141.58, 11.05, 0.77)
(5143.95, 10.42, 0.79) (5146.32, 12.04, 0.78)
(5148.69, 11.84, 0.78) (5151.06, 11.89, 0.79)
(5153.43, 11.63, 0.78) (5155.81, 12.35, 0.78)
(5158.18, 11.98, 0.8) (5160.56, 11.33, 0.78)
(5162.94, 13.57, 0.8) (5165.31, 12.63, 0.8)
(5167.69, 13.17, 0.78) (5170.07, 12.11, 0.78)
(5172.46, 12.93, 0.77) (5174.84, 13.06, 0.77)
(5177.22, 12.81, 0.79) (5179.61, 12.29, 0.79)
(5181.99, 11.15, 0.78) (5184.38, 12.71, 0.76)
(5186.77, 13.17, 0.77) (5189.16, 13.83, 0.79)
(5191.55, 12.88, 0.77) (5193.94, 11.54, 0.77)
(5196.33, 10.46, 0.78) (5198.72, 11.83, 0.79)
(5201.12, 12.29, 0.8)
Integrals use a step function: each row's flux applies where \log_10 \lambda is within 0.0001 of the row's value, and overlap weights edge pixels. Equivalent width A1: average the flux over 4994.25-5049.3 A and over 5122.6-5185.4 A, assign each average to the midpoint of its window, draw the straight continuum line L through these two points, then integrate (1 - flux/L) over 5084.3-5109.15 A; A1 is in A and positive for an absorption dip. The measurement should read 0.88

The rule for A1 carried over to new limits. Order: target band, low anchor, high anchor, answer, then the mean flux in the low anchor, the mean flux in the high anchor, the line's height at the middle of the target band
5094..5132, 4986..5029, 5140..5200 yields -0.2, 11.2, 12.2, 11.8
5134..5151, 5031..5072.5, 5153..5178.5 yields 1.5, 11.8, 12.5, 12.4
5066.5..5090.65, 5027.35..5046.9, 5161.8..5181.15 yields 0.8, 11.1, 12.8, 11.6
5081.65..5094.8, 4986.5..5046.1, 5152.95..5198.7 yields 1.0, 11.1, 12.4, 11.7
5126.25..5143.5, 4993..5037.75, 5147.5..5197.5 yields 1.3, 11.2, 12.4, 12.1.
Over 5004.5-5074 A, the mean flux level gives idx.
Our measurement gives 11.7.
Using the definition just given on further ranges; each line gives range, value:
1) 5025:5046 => 11.2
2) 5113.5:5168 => 11.9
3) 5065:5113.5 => 11.3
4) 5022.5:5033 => 11.3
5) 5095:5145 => 11.7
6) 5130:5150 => 11.2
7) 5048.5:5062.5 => 12.4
